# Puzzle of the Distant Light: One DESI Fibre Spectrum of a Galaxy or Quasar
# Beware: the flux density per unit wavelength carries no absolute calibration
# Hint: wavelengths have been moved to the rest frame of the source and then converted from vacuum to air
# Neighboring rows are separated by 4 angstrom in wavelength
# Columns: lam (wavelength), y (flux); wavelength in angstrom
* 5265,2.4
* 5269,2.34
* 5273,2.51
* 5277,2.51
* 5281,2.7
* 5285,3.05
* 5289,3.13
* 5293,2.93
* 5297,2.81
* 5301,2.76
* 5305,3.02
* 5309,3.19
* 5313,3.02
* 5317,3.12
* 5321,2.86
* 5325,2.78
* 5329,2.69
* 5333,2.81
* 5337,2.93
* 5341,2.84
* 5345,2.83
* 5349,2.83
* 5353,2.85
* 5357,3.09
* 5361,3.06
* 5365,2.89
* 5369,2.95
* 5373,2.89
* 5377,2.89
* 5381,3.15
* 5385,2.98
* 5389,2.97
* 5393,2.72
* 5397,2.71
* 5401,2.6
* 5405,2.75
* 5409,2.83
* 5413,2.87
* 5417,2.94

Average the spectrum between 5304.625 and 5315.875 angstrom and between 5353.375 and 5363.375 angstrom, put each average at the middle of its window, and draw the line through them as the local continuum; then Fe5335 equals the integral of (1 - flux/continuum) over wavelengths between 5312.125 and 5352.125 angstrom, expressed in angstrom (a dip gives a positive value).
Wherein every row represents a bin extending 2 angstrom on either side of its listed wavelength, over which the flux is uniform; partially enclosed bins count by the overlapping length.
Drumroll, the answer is 2.6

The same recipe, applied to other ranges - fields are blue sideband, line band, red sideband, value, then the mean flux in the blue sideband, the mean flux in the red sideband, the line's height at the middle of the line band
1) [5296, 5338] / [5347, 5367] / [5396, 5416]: -0.70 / 2.91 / 2.76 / 2.84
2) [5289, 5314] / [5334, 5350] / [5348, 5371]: 0.53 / 2.97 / 2.95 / 2.95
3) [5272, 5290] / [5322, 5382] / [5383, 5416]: -2.12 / 2.78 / 2.81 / 2.79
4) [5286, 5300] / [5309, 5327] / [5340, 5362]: -0.23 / 2.95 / 2.91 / 2.93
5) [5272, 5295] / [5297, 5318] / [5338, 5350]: -1.26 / 2.82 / 2.84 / 2.83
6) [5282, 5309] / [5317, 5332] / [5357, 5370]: 0.74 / 2.96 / 2.99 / 2.97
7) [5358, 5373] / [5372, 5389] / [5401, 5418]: -0.40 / 2.96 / 2.81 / 2.91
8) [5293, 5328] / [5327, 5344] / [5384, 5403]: 0.43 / 2.94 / 2.79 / 2.89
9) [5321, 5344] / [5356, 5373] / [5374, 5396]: -0.56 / 2.82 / 2.93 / 2.88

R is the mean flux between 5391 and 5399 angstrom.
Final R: 2.71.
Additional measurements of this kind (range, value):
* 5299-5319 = 3.02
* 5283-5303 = 2.94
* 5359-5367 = 2.98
